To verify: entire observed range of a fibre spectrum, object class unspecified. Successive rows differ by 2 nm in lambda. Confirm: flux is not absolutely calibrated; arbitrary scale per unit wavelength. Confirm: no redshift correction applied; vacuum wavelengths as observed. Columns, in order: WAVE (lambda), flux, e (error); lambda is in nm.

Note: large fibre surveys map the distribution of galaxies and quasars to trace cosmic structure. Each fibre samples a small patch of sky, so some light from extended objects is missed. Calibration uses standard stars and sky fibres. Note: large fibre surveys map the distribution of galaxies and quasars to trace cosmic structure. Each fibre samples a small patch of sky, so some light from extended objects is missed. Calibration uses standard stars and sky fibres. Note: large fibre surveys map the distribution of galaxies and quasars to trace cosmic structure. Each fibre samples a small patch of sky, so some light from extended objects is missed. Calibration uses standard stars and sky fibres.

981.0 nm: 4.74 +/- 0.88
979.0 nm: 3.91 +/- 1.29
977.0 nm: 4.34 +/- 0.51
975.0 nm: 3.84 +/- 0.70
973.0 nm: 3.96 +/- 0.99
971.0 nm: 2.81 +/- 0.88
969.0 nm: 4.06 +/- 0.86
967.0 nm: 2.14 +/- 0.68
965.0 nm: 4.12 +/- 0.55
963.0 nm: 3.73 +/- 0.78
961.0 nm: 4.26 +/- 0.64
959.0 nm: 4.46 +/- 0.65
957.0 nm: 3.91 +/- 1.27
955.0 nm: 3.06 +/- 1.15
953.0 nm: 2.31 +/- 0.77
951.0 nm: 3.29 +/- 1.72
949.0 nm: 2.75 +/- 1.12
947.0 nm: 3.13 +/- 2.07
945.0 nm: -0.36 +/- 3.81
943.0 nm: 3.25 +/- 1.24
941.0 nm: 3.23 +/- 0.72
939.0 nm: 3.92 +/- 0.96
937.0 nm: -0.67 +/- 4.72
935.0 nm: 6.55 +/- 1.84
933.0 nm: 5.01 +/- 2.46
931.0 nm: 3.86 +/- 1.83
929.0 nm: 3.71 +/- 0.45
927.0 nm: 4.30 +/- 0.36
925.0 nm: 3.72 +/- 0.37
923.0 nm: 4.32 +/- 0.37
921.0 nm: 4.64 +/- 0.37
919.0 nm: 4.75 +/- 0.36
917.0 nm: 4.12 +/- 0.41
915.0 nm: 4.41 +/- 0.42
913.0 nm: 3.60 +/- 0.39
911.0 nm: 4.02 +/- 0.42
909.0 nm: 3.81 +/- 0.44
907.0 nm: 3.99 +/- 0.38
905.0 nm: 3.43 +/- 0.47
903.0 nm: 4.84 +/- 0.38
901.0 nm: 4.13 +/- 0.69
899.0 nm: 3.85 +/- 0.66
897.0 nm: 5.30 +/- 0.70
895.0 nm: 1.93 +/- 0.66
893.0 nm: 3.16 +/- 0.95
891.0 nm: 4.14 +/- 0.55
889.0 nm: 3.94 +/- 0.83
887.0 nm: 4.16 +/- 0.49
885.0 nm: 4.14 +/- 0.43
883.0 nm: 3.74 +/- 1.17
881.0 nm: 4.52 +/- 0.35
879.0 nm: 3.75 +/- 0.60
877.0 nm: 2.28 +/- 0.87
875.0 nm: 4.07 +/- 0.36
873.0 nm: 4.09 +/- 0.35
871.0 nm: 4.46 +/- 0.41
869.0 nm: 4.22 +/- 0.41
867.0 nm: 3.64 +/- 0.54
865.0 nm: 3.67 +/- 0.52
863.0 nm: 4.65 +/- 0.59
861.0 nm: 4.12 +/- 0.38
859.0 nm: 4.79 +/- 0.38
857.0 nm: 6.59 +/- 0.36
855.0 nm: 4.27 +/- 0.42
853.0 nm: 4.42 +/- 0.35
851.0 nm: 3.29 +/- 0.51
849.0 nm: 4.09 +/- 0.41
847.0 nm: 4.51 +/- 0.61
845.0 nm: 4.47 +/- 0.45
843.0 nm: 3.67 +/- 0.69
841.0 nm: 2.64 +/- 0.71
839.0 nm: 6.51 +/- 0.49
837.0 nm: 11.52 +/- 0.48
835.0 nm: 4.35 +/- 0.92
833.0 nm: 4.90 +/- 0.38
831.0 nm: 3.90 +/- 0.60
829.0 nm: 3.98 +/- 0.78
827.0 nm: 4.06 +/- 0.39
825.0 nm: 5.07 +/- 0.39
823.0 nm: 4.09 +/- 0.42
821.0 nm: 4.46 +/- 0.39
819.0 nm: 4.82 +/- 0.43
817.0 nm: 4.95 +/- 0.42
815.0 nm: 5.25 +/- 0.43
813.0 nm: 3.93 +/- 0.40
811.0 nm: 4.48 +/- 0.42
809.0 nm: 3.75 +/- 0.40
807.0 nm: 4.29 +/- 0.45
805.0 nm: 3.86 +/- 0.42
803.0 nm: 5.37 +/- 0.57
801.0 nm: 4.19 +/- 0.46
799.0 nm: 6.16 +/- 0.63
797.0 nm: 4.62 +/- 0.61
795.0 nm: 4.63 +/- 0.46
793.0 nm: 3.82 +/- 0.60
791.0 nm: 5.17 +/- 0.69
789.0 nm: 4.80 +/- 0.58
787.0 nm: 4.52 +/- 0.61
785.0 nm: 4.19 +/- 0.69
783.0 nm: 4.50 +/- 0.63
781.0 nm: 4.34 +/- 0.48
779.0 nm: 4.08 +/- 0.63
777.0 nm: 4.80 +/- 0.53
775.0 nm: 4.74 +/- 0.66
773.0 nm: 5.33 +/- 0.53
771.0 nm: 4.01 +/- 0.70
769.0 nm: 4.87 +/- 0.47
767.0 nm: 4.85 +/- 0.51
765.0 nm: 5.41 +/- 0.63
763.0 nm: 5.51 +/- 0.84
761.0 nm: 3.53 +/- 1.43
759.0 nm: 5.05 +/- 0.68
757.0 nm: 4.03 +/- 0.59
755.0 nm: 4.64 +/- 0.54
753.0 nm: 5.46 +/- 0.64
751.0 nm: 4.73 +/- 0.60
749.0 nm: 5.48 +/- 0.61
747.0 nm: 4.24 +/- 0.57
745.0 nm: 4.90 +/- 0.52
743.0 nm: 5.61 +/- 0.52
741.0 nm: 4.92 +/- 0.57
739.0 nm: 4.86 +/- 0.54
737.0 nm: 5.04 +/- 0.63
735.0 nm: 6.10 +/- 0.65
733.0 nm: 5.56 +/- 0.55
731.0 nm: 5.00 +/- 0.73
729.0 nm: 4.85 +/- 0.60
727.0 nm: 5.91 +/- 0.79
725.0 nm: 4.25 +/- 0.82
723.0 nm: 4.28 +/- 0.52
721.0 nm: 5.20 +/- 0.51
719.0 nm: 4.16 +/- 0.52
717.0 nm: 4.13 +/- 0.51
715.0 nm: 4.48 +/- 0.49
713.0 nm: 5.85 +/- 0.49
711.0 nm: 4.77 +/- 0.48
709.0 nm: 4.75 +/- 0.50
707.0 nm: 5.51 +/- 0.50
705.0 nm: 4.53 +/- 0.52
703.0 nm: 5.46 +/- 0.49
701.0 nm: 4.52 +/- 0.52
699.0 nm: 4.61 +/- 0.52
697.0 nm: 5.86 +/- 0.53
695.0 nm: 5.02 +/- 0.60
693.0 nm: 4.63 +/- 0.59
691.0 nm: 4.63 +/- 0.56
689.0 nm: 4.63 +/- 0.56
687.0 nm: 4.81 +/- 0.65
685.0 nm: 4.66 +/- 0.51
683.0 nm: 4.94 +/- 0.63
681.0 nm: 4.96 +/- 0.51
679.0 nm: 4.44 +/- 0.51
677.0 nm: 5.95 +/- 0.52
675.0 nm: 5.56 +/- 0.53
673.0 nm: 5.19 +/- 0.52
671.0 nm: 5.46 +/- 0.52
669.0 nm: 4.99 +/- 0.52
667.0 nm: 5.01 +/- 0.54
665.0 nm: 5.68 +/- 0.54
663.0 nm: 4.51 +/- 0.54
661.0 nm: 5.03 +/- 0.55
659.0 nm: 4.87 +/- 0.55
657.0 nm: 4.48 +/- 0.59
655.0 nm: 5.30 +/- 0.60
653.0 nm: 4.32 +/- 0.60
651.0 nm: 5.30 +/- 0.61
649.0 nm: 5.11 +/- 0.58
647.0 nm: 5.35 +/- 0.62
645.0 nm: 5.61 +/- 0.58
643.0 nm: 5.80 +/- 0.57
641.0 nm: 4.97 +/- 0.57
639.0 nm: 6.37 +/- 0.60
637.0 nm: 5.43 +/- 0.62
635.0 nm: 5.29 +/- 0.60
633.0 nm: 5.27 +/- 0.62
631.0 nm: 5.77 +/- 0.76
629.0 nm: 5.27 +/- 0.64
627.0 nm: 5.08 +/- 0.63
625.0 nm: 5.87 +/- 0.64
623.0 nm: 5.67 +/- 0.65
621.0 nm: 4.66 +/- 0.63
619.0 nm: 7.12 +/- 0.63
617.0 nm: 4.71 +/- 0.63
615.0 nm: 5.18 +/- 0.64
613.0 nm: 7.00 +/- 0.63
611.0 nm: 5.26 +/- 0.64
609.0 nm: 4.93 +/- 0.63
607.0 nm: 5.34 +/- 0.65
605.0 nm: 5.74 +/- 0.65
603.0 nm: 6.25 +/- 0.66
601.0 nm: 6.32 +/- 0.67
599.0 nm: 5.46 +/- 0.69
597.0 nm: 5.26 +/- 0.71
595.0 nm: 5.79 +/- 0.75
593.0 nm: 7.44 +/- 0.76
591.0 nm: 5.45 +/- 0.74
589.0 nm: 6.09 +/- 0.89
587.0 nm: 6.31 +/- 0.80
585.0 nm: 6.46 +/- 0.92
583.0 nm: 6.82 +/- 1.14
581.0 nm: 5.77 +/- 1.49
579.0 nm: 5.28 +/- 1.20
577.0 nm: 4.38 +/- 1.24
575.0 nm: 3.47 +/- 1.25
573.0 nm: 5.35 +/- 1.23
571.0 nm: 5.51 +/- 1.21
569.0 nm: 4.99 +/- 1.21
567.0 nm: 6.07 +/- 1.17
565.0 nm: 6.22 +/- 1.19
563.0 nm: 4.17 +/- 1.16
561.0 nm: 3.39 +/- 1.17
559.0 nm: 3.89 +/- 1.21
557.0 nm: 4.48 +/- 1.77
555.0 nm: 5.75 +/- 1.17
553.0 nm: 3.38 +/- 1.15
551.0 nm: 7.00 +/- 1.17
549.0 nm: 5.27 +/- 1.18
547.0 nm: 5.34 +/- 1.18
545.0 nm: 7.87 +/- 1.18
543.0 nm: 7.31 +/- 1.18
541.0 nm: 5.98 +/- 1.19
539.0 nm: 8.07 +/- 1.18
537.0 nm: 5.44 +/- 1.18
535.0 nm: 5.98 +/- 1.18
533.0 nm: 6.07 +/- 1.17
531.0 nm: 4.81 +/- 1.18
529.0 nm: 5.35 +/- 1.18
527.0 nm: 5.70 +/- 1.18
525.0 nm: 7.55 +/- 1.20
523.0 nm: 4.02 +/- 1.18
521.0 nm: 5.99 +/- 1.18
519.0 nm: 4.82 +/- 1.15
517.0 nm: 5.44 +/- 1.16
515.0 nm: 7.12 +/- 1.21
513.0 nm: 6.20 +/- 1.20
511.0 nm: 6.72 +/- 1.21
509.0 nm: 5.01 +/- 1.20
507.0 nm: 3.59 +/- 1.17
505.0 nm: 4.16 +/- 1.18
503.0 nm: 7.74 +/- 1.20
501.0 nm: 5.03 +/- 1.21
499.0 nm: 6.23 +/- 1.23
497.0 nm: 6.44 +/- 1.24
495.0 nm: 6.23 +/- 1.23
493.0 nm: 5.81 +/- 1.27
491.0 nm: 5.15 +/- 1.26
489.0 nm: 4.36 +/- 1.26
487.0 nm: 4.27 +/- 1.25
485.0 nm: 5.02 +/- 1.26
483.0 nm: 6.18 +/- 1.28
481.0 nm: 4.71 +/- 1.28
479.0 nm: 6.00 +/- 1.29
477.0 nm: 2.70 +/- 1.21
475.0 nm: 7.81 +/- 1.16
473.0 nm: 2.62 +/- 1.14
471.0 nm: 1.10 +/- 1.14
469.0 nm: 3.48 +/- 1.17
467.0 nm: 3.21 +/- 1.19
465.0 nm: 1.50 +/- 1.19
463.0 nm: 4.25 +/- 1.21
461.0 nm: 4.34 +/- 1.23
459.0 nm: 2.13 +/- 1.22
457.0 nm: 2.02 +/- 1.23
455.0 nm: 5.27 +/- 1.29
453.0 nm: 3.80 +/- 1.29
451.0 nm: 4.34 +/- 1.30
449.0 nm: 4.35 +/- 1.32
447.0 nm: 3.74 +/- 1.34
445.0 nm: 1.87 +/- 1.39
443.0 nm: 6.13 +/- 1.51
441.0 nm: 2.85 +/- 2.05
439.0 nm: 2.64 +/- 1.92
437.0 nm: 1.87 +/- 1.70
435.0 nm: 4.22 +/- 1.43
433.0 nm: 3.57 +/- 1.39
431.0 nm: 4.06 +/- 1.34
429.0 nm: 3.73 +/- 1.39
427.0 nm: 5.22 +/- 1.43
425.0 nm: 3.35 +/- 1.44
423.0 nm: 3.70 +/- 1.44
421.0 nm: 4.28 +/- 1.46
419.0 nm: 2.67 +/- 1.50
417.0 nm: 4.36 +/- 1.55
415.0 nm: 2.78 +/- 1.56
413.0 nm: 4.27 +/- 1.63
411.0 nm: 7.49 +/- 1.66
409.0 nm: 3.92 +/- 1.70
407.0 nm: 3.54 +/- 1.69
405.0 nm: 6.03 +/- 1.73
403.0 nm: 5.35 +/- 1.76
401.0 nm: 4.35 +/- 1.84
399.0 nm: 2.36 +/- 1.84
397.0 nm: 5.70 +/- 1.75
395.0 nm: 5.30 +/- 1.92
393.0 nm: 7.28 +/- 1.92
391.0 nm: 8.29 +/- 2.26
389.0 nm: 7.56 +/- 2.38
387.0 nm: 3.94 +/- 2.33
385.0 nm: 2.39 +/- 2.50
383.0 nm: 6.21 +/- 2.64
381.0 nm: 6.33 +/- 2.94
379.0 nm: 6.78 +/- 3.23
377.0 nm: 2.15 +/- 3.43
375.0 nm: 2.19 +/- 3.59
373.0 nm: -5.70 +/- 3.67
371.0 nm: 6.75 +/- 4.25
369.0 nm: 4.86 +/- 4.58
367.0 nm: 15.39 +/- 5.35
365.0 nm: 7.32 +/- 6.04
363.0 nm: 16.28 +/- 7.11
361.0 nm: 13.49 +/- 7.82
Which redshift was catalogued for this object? 0.27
